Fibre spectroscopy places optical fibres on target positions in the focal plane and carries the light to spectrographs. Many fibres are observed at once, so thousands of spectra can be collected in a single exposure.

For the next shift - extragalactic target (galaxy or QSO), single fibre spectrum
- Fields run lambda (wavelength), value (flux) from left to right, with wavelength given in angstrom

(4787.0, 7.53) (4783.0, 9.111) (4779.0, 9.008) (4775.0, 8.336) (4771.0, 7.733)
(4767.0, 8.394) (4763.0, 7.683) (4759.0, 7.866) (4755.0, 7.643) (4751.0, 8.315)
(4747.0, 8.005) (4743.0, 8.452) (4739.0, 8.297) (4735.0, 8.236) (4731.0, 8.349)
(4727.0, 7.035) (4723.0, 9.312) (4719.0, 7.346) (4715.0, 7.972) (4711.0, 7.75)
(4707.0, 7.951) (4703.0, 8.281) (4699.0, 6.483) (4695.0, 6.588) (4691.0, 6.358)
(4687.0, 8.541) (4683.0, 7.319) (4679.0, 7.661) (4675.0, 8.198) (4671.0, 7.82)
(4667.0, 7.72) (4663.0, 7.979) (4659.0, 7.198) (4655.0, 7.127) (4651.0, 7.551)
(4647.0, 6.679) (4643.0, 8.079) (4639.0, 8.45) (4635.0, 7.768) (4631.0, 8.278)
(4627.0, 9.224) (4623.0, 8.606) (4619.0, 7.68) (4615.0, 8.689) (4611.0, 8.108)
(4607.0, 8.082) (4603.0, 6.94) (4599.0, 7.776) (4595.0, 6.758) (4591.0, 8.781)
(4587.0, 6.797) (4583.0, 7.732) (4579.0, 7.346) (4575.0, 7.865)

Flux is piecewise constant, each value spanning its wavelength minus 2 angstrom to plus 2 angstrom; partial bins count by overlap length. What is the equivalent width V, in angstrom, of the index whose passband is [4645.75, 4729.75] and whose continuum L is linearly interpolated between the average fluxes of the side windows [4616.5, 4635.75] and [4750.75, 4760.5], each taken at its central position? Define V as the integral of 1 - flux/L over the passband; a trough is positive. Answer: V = 5.6 angstrom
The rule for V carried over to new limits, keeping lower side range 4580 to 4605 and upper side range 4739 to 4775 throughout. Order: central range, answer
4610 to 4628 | -2.1 angstrom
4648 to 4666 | 0.6 angstrom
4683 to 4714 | 1.6 angstrom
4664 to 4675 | -0.2 angstrom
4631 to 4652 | -0.4 angstrom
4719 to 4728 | -0.2 angstrom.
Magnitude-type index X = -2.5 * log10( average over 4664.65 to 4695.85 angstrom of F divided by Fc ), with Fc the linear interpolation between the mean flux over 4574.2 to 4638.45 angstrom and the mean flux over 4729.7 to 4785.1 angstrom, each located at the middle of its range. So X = 0.07 mag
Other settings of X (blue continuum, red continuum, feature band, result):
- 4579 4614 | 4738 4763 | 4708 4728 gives 0.01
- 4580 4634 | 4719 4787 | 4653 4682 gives 0.05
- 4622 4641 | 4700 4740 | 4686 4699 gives 0.17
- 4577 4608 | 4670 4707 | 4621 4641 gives -0.13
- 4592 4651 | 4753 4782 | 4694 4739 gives 0.04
